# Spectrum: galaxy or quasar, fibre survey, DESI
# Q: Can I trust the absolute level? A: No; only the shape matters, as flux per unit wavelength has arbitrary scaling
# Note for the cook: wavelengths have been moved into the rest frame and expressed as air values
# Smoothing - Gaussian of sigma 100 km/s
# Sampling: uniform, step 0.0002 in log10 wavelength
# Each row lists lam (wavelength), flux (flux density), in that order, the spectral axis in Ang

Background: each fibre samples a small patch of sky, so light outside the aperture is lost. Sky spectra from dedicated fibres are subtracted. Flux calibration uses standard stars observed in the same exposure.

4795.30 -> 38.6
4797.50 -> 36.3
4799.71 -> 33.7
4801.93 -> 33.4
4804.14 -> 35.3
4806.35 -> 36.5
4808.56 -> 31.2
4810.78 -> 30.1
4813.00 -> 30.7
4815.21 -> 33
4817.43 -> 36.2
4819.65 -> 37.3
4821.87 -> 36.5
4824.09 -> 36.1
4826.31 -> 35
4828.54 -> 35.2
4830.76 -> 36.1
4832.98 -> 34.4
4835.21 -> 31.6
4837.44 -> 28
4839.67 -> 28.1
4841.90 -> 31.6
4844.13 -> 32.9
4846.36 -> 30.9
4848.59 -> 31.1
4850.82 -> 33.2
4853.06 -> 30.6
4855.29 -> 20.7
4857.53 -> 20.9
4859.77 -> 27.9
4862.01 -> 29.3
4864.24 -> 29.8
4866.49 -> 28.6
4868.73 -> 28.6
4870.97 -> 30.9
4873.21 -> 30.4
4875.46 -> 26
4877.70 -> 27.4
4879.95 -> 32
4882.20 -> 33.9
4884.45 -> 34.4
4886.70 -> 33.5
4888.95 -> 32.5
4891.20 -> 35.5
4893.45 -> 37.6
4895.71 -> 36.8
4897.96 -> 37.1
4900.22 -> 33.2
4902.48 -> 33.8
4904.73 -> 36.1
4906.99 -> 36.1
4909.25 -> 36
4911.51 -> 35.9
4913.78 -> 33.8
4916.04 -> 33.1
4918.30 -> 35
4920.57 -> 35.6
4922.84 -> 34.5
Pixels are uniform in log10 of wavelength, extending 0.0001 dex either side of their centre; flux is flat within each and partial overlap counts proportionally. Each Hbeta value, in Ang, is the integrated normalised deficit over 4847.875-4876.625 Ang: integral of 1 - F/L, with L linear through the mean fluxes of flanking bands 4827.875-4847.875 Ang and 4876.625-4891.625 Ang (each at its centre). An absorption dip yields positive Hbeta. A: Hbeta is 3.6 Ang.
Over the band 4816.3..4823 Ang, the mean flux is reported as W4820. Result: 36.6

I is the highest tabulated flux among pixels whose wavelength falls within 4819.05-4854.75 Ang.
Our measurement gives 37.3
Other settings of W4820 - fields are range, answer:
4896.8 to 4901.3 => 35.2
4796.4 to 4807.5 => 35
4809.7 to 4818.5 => 32.5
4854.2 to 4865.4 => 25.7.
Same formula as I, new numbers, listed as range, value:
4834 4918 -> 37.6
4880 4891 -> 34.4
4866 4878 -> 30.9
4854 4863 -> 29.3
